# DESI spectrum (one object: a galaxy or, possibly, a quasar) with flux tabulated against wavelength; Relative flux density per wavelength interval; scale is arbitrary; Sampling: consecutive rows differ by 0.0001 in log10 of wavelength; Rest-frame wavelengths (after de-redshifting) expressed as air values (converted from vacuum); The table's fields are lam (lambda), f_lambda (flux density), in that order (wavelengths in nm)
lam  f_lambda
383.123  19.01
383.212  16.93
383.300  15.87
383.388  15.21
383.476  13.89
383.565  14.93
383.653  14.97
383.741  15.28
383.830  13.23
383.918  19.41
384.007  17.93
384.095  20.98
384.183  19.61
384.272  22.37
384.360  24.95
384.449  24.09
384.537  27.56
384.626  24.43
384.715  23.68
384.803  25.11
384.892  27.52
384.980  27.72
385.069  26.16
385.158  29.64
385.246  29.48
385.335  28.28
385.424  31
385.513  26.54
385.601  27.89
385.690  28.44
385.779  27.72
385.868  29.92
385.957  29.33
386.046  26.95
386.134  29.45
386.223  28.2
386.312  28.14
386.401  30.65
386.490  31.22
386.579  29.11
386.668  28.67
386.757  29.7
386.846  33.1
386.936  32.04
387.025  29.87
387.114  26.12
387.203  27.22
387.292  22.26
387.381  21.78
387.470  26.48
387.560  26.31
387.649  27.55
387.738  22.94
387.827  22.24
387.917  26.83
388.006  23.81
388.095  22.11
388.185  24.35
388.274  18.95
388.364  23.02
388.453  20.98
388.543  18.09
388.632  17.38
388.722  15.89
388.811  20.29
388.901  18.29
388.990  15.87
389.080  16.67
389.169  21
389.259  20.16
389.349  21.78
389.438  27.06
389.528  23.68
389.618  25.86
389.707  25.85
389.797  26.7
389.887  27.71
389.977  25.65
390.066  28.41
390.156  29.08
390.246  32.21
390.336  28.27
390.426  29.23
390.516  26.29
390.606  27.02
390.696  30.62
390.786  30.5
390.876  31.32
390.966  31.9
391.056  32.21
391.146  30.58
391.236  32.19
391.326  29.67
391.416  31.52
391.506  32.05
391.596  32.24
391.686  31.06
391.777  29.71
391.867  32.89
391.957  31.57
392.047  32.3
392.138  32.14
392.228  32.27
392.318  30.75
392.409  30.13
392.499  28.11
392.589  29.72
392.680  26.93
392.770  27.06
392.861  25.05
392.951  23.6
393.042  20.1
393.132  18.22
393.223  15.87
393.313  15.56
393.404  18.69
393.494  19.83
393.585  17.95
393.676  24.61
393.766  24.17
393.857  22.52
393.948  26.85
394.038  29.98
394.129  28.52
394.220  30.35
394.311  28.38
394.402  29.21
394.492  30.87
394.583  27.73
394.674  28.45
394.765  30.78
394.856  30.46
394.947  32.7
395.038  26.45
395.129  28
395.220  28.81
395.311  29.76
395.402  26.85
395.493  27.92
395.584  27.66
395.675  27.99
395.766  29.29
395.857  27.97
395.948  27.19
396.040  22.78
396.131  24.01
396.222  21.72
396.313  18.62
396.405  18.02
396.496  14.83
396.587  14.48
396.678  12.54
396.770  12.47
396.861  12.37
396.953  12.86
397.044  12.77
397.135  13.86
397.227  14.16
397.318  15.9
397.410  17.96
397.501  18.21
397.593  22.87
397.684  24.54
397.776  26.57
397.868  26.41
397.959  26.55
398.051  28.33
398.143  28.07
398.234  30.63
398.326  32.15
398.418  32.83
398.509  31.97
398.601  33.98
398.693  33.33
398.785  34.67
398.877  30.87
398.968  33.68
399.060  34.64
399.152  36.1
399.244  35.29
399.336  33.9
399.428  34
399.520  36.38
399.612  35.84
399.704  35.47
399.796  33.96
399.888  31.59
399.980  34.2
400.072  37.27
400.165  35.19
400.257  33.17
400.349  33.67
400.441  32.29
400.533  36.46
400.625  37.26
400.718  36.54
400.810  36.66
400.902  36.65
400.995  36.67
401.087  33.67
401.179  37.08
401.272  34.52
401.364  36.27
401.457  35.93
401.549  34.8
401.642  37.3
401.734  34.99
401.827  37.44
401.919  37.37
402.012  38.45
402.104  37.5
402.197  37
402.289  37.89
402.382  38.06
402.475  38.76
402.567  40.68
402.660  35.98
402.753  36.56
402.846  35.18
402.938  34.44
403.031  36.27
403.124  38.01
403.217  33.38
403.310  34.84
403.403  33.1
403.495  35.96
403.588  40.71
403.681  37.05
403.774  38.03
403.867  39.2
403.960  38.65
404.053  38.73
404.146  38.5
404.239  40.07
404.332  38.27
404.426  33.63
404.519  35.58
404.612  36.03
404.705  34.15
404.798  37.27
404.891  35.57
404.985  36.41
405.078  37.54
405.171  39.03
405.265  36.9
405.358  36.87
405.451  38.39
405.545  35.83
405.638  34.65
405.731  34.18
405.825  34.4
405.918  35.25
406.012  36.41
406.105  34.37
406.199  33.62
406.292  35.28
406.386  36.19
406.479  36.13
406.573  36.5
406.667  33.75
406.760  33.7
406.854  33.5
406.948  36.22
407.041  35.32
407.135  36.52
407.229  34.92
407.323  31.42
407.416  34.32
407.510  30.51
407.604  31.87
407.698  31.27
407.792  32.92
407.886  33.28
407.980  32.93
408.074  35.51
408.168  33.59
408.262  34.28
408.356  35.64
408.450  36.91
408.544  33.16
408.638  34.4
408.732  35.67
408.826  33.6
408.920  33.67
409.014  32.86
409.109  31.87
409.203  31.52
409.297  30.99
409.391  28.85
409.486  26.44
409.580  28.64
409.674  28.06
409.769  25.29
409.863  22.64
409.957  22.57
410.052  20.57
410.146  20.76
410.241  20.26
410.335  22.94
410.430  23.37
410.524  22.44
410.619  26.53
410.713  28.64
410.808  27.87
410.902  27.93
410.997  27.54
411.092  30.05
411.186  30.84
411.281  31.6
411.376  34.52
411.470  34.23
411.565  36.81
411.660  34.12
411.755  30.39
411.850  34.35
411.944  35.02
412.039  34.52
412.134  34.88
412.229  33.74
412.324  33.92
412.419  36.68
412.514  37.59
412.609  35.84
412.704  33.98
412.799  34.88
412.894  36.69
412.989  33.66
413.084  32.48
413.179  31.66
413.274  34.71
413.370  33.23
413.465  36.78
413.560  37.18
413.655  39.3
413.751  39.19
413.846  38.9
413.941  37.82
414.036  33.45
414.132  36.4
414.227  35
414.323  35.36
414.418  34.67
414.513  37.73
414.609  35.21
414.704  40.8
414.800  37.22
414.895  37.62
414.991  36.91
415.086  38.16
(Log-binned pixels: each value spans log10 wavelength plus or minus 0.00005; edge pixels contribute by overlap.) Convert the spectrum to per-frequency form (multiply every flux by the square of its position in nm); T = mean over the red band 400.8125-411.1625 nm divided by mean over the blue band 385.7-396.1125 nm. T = 1.37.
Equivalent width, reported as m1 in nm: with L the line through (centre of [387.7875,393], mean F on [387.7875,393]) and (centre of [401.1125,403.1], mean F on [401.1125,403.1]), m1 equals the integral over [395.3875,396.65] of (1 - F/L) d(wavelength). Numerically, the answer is 0.33 nm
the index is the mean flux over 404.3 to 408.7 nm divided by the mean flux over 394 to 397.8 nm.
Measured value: 1.49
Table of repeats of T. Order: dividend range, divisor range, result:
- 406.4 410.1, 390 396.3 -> 1.25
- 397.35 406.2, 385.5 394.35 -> 1.40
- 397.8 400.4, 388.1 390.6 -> 1.48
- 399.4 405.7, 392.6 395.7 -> 1.47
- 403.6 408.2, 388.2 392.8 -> 1.43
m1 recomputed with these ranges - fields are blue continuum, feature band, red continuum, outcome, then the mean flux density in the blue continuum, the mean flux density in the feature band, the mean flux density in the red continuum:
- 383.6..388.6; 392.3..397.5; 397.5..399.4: 1.00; 25.3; 23.4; 30.6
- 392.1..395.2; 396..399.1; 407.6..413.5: 0.48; 26.2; 23.2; 31.3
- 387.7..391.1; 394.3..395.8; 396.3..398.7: -0.43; 24.5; 28.9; 21.6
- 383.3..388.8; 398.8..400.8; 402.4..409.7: -0.19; 24.5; 34.7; 35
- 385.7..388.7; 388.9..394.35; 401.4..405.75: 0.42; 26.1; 26.7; 36.8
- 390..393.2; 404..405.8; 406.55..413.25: -0.33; 29.2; 36.7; 31.6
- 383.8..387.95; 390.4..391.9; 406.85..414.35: -0.16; 26.4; 30.6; 32.2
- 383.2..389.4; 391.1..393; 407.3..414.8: -0.31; 23.8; 30.1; 32.3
